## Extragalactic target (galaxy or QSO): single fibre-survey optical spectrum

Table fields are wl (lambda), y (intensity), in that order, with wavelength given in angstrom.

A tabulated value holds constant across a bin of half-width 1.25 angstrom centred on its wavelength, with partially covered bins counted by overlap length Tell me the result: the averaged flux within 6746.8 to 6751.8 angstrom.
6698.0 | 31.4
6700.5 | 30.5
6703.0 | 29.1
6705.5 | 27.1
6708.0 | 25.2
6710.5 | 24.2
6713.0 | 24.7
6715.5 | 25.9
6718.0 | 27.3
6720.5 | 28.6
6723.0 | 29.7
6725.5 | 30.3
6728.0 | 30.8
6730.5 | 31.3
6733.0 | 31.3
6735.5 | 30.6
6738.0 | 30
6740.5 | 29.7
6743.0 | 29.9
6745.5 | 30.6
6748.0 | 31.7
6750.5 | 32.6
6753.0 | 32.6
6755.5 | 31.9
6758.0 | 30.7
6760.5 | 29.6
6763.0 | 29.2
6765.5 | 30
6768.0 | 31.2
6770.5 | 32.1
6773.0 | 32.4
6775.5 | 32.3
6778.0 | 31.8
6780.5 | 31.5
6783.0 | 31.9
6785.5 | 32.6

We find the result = 32.2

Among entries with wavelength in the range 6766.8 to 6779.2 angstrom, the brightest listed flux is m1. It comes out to 32.4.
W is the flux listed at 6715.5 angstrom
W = 25.9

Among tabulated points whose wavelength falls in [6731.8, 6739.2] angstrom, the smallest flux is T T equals 30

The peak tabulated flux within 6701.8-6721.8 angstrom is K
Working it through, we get 29.1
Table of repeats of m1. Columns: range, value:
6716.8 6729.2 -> 30.8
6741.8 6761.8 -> 32.6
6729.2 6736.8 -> 31.3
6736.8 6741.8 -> 30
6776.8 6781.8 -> 31.8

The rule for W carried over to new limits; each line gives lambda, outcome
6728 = 30.8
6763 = 29.2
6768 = 31.2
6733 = 31.3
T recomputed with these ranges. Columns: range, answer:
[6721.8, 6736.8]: 29.7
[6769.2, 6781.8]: 31.5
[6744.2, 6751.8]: 30.6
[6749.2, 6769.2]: 29.2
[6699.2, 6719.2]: 24.2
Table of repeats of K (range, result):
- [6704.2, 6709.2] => 27.1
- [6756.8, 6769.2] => 31.2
